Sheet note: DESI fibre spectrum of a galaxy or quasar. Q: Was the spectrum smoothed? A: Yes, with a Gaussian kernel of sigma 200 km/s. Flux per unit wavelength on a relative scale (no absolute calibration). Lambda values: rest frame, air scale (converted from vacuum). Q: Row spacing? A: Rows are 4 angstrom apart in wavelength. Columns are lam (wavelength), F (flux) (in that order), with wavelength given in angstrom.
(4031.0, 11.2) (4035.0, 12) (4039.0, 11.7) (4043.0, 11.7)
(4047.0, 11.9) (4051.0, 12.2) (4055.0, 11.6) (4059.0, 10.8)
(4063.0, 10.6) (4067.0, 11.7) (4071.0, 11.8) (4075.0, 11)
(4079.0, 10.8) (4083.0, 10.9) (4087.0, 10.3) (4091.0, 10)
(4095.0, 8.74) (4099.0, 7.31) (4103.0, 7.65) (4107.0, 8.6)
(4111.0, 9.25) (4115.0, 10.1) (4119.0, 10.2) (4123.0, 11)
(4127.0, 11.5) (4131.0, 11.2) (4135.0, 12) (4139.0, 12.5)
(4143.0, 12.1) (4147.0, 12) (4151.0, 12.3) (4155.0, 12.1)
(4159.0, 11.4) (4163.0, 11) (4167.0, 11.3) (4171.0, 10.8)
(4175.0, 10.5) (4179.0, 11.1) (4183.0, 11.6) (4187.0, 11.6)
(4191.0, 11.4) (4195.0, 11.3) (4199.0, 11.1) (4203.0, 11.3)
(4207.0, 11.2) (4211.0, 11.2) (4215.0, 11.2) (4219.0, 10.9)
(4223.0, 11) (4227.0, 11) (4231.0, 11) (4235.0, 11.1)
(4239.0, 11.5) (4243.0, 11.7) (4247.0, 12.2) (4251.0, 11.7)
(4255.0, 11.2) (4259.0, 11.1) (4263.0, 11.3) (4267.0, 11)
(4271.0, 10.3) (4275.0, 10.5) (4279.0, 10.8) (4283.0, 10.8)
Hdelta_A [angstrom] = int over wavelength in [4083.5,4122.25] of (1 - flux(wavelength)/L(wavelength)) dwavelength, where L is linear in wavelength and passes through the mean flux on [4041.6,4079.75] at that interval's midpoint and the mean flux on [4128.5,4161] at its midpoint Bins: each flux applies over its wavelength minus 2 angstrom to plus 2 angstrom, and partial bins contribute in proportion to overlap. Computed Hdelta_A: 8.1 angstrom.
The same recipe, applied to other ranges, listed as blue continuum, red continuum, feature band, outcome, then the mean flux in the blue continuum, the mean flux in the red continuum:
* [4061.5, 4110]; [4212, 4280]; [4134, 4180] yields -4.9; 9.93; 11.2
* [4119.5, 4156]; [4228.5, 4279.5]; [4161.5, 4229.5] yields 2.0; 11.8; 11.2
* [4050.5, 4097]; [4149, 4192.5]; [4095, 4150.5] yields 3.5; 10.8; 11.4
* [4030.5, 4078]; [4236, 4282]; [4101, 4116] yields 3.4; 11.5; 11.2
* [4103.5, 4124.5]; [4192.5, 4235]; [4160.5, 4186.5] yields -1.4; 9.65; 11.1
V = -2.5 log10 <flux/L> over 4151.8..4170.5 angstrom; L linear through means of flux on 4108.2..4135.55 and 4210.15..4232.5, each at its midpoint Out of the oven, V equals -0.07 mag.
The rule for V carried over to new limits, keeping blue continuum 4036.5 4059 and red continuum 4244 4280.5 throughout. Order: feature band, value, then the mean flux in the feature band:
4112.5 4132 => 0.08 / 10.7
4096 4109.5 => 0.41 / 7.97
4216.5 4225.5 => 0.03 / 11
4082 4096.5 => 0.17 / 9.96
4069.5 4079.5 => 0.04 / 11.2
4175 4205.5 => 0.01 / 11.3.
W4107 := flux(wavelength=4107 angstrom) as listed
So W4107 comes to 8.6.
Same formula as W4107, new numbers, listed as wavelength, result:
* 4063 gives 10.6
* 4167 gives 11.3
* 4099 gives 7.31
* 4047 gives 11.9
